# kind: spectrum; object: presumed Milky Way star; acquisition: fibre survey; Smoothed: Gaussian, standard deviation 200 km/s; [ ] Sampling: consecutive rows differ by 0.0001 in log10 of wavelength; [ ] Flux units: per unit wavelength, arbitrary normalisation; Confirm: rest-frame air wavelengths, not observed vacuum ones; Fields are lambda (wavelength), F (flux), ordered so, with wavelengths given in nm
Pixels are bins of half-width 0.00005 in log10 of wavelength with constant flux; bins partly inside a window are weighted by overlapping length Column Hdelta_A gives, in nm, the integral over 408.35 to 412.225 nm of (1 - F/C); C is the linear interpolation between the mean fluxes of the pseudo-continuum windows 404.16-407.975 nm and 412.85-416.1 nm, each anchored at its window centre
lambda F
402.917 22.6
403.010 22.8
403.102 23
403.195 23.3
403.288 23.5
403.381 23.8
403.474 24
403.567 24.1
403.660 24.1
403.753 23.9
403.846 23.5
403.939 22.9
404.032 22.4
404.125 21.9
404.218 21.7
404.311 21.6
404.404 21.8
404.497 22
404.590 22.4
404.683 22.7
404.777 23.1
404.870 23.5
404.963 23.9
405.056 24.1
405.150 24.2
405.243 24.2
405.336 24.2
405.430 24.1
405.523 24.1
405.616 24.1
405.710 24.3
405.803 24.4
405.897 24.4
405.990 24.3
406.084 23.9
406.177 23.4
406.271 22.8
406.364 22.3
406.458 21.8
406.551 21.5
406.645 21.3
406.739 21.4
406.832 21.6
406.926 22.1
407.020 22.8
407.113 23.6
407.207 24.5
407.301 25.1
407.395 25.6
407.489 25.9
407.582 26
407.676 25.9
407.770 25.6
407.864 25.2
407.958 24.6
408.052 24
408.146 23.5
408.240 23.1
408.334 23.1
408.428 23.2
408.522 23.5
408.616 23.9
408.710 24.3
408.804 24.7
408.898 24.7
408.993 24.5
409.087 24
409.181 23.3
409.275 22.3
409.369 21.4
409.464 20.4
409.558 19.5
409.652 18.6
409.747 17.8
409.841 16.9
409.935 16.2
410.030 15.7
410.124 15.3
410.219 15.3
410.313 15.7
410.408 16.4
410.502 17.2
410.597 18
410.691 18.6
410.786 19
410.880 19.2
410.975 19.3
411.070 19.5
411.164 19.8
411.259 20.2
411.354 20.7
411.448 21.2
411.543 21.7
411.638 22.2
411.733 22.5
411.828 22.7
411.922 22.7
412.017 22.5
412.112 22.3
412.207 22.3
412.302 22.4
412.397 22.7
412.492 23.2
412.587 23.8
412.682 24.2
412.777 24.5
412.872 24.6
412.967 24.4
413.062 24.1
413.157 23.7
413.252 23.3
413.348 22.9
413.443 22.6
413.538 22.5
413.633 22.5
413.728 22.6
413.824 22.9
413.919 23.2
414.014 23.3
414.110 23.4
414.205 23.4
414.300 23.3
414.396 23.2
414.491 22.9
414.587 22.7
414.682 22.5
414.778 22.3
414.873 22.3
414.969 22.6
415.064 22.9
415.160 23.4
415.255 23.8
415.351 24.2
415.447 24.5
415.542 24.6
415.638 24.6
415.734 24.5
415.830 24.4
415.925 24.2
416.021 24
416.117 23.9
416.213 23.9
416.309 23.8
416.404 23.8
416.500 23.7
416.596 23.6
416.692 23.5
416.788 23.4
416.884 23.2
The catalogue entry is 0.50 nm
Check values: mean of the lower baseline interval 23.6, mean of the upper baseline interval 23.4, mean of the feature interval 20.5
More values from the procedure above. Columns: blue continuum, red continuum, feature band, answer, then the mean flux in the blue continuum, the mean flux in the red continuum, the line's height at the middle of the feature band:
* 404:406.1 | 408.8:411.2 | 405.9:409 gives -0.35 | 23.4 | 19.3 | 21.4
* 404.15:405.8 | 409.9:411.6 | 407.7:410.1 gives -0.26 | 23.3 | 18.3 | 19.9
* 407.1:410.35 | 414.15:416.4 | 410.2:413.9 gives 0.23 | 22.2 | 23.6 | 22.9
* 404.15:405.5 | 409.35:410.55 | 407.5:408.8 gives -0.34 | 23.1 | 17.3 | 19.3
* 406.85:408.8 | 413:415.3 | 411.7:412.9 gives 0.01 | 24.2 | 23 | 23.4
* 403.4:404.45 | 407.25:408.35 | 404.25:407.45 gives 0.08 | 22.9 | 24.8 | 23.9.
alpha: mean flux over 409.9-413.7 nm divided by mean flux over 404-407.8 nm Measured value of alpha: 0.9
